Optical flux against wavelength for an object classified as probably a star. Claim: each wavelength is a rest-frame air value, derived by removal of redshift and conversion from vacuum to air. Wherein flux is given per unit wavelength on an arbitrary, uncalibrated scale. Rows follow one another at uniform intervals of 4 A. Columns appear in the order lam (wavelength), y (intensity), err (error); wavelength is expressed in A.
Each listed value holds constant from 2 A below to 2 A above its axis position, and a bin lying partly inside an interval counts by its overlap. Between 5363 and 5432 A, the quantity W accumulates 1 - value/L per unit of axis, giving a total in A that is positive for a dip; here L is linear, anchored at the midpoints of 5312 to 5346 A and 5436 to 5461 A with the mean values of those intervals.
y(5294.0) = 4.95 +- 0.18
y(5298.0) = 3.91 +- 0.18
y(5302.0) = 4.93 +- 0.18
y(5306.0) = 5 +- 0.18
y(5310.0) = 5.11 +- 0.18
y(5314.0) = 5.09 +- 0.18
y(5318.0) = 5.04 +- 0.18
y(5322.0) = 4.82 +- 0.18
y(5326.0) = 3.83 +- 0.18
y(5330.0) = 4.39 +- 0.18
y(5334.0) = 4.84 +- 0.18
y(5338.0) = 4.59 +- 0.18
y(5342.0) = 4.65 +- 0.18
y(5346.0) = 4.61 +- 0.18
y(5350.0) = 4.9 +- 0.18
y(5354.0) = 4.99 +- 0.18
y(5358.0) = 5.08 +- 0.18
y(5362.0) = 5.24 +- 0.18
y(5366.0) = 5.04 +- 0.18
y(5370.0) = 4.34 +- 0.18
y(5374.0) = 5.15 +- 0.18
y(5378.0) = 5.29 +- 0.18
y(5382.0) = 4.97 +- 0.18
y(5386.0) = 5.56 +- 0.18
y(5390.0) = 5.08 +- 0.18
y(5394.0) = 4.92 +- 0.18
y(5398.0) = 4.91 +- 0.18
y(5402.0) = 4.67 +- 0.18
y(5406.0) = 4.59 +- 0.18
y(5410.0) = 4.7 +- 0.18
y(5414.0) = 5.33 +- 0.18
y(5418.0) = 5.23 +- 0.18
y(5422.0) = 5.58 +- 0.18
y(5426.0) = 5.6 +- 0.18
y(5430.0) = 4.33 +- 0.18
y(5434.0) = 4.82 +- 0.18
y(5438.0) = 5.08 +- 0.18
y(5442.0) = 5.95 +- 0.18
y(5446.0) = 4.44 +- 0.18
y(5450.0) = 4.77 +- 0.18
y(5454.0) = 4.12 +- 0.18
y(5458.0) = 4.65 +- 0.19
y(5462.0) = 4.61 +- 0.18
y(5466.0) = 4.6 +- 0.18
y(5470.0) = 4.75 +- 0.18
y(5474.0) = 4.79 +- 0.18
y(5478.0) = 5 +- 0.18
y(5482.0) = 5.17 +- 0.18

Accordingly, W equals -3.89 A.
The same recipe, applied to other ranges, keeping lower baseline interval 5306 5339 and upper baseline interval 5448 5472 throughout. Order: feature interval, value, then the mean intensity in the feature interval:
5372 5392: -2.3 A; 5.21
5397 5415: -0.6 A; 4.81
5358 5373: -0.7 A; 4.92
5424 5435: -0.7 A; 4.93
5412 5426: -2.4 A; 5.41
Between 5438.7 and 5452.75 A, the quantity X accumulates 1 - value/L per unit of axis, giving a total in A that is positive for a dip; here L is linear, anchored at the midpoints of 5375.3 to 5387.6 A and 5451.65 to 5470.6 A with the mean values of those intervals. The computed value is -1.0 A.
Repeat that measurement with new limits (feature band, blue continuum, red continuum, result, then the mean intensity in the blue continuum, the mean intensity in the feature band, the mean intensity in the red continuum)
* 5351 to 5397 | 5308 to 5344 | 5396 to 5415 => -2.7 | 4.71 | 5.05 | 4.81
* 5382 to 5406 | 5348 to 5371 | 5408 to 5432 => 0.3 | 4.96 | 4.99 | 5.13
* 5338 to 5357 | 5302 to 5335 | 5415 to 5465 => 0.1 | 4.77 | 4.78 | 4.93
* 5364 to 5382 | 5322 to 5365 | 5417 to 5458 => -0.6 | 4.72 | 4.96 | 4.97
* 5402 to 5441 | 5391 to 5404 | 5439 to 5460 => -1.7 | 4.85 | 5.03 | 4.8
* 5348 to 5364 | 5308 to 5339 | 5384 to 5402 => -0.6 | 4.72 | 5.05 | 5.07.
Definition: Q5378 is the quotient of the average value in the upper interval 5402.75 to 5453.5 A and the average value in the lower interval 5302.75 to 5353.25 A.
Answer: 1.05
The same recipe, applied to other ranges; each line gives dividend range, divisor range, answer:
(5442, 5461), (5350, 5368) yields 0.92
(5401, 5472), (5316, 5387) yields 1.01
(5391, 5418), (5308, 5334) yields 1.04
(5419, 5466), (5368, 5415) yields 0.99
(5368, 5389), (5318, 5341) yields 1.11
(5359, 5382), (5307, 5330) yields 1.05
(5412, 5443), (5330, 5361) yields 1.09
